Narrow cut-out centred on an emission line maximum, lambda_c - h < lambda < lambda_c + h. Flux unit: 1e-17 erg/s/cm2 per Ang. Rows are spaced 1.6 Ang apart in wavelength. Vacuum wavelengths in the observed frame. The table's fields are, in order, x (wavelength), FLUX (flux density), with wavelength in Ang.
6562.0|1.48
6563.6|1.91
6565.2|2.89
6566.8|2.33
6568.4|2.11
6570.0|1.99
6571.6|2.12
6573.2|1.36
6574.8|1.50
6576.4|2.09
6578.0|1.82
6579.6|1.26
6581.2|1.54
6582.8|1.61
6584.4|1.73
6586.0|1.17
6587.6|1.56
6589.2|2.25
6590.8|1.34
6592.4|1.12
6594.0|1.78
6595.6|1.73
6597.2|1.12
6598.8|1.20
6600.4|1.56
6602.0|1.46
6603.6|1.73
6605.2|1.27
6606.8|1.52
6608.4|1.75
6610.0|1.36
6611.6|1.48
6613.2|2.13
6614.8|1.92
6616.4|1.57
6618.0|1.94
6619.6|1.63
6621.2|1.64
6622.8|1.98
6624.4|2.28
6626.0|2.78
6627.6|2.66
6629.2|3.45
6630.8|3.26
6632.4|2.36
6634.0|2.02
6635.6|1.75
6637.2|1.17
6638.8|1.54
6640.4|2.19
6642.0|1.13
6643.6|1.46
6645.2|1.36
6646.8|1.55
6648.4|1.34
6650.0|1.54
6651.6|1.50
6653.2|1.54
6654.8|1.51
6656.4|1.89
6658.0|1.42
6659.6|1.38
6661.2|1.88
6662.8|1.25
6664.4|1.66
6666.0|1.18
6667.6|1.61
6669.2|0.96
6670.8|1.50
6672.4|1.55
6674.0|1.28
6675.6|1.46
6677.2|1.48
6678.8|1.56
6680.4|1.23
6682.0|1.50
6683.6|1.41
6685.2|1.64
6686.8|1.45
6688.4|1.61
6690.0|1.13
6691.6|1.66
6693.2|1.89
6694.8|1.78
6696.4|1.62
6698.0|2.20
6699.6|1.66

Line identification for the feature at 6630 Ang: [O III]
